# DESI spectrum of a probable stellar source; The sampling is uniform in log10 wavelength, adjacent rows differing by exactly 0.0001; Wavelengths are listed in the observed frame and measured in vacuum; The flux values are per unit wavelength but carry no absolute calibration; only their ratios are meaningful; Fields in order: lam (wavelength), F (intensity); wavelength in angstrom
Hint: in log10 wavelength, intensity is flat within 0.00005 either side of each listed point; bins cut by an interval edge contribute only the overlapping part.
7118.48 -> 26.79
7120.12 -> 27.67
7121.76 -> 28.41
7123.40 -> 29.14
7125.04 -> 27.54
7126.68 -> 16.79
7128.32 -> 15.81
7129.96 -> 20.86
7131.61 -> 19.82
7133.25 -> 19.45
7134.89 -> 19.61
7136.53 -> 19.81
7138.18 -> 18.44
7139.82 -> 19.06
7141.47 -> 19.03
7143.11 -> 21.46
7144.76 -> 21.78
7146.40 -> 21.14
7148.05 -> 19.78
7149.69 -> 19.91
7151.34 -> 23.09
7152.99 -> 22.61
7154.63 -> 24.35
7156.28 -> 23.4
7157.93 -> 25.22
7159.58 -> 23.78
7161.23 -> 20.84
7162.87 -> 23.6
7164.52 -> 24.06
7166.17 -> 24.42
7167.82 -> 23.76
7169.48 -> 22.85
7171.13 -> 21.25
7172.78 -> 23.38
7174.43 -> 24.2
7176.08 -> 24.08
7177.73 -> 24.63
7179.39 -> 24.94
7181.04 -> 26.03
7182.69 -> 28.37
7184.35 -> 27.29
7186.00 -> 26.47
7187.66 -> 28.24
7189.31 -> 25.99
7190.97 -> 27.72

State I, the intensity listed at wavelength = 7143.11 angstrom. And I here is 21.46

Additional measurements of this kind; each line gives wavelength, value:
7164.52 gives 24.06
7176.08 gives 24.08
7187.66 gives 28.24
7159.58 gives 23.78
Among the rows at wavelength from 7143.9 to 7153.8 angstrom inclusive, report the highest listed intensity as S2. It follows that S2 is 23.09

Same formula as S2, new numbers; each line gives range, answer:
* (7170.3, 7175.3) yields 24.2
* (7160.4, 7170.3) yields 24.42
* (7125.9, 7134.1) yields 20.86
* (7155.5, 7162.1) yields 25.22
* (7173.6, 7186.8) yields 28.37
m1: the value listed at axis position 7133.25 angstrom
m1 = 19.45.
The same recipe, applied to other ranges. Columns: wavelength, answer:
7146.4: 21.14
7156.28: 23.4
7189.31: 25.99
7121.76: 28.41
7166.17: 24.42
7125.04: 27.54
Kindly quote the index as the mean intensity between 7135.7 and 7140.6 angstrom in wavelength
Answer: 19.1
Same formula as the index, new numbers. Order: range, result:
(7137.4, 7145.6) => 20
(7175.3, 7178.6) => 24.3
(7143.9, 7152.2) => 21.1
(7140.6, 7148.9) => 20.6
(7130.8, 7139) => 19.4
